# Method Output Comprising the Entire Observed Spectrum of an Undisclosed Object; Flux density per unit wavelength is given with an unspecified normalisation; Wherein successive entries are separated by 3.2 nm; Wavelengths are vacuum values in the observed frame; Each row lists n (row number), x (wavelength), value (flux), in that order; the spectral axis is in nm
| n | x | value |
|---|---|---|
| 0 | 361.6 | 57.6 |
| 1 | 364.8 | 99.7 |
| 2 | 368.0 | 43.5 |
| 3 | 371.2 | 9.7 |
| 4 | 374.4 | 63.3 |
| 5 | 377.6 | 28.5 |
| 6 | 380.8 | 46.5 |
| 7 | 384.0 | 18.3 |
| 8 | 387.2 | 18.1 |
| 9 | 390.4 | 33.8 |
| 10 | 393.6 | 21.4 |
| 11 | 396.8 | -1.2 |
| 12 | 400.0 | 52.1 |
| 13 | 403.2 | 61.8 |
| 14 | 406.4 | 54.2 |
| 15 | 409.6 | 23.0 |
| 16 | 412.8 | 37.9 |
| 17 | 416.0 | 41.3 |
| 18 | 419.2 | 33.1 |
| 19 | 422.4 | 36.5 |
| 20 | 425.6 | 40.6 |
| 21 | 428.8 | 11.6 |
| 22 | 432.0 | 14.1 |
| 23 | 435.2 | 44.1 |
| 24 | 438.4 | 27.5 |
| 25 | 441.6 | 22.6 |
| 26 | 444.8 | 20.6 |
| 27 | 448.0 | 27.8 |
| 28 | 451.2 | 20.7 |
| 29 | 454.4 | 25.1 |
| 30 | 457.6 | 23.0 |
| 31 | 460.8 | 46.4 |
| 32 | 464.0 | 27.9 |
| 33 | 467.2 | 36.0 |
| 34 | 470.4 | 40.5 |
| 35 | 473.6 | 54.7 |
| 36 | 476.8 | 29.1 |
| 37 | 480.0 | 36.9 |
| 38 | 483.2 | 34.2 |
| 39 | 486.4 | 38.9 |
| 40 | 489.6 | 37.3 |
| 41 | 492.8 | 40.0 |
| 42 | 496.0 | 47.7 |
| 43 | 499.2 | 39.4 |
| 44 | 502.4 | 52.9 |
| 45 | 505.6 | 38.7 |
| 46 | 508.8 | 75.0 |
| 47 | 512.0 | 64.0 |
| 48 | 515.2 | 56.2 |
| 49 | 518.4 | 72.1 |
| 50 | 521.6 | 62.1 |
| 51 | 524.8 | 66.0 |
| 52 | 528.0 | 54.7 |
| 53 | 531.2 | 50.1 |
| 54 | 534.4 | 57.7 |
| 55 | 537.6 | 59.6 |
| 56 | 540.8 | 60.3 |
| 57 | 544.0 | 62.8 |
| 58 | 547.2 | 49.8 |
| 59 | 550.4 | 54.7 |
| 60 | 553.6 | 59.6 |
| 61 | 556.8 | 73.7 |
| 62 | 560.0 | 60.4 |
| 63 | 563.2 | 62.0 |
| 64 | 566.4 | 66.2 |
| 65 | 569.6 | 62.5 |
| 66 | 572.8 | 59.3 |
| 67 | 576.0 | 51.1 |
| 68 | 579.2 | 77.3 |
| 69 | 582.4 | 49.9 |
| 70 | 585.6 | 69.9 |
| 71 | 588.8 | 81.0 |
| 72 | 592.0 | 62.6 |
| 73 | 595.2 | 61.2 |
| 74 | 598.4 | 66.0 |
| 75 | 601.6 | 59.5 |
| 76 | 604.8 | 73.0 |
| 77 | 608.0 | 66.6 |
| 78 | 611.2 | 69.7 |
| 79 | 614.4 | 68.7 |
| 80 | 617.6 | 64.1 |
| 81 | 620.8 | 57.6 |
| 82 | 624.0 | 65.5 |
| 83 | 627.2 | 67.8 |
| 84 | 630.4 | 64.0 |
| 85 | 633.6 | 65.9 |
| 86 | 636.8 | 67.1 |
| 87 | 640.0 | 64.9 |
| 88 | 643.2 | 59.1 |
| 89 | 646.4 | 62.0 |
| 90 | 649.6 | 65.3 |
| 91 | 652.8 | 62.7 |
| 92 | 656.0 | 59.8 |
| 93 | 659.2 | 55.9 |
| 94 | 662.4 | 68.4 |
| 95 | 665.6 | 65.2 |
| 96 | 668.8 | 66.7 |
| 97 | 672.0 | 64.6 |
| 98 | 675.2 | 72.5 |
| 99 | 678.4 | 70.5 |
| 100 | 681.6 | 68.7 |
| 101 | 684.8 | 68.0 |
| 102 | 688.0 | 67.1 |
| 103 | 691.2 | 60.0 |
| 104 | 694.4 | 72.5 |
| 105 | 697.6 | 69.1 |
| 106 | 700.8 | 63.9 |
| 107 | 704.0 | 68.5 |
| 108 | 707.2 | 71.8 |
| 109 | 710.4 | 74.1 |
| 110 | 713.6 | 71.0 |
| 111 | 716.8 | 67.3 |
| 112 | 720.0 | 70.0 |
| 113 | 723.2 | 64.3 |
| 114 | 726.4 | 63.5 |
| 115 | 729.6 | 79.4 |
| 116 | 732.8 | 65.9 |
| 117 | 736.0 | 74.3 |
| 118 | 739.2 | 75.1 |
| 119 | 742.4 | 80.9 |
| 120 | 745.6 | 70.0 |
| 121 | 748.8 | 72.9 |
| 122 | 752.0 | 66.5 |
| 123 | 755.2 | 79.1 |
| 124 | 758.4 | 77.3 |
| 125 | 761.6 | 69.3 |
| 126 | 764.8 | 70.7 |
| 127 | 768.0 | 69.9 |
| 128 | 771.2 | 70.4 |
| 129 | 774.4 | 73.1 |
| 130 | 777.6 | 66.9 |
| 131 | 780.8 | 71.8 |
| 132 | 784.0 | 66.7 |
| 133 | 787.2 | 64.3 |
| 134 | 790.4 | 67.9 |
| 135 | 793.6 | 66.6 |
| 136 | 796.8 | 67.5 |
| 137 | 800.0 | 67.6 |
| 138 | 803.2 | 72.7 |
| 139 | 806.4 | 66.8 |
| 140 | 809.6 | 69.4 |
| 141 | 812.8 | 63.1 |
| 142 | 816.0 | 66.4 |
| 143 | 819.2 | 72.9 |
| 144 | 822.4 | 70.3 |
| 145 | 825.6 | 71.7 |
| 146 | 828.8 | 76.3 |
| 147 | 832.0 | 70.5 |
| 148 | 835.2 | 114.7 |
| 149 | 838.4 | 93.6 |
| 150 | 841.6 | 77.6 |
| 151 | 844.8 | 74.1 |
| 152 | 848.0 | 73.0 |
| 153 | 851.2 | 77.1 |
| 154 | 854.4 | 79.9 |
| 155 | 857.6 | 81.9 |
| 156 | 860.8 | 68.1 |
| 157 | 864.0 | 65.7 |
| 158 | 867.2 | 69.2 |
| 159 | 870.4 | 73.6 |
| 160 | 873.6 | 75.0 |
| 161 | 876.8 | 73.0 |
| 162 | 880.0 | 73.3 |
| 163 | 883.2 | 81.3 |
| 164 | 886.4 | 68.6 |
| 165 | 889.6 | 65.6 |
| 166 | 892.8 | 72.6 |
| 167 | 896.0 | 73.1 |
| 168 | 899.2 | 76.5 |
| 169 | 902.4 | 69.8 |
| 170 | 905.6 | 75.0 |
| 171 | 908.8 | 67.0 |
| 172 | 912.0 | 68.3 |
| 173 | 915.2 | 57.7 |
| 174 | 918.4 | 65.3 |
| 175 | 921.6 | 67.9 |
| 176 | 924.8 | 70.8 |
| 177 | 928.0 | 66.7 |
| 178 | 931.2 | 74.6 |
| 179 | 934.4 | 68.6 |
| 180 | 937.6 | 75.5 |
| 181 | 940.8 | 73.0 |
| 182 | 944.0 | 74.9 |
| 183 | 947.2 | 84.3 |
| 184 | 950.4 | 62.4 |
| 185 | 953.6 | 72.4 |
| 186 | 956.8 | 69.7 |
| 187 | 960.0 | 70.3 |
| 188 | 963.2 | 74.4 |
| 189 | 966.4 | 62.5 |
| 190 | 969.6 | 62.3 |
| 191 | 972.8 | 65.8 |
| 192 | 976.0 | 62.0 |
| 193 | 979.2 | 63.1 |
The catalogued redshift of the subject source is 0.273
